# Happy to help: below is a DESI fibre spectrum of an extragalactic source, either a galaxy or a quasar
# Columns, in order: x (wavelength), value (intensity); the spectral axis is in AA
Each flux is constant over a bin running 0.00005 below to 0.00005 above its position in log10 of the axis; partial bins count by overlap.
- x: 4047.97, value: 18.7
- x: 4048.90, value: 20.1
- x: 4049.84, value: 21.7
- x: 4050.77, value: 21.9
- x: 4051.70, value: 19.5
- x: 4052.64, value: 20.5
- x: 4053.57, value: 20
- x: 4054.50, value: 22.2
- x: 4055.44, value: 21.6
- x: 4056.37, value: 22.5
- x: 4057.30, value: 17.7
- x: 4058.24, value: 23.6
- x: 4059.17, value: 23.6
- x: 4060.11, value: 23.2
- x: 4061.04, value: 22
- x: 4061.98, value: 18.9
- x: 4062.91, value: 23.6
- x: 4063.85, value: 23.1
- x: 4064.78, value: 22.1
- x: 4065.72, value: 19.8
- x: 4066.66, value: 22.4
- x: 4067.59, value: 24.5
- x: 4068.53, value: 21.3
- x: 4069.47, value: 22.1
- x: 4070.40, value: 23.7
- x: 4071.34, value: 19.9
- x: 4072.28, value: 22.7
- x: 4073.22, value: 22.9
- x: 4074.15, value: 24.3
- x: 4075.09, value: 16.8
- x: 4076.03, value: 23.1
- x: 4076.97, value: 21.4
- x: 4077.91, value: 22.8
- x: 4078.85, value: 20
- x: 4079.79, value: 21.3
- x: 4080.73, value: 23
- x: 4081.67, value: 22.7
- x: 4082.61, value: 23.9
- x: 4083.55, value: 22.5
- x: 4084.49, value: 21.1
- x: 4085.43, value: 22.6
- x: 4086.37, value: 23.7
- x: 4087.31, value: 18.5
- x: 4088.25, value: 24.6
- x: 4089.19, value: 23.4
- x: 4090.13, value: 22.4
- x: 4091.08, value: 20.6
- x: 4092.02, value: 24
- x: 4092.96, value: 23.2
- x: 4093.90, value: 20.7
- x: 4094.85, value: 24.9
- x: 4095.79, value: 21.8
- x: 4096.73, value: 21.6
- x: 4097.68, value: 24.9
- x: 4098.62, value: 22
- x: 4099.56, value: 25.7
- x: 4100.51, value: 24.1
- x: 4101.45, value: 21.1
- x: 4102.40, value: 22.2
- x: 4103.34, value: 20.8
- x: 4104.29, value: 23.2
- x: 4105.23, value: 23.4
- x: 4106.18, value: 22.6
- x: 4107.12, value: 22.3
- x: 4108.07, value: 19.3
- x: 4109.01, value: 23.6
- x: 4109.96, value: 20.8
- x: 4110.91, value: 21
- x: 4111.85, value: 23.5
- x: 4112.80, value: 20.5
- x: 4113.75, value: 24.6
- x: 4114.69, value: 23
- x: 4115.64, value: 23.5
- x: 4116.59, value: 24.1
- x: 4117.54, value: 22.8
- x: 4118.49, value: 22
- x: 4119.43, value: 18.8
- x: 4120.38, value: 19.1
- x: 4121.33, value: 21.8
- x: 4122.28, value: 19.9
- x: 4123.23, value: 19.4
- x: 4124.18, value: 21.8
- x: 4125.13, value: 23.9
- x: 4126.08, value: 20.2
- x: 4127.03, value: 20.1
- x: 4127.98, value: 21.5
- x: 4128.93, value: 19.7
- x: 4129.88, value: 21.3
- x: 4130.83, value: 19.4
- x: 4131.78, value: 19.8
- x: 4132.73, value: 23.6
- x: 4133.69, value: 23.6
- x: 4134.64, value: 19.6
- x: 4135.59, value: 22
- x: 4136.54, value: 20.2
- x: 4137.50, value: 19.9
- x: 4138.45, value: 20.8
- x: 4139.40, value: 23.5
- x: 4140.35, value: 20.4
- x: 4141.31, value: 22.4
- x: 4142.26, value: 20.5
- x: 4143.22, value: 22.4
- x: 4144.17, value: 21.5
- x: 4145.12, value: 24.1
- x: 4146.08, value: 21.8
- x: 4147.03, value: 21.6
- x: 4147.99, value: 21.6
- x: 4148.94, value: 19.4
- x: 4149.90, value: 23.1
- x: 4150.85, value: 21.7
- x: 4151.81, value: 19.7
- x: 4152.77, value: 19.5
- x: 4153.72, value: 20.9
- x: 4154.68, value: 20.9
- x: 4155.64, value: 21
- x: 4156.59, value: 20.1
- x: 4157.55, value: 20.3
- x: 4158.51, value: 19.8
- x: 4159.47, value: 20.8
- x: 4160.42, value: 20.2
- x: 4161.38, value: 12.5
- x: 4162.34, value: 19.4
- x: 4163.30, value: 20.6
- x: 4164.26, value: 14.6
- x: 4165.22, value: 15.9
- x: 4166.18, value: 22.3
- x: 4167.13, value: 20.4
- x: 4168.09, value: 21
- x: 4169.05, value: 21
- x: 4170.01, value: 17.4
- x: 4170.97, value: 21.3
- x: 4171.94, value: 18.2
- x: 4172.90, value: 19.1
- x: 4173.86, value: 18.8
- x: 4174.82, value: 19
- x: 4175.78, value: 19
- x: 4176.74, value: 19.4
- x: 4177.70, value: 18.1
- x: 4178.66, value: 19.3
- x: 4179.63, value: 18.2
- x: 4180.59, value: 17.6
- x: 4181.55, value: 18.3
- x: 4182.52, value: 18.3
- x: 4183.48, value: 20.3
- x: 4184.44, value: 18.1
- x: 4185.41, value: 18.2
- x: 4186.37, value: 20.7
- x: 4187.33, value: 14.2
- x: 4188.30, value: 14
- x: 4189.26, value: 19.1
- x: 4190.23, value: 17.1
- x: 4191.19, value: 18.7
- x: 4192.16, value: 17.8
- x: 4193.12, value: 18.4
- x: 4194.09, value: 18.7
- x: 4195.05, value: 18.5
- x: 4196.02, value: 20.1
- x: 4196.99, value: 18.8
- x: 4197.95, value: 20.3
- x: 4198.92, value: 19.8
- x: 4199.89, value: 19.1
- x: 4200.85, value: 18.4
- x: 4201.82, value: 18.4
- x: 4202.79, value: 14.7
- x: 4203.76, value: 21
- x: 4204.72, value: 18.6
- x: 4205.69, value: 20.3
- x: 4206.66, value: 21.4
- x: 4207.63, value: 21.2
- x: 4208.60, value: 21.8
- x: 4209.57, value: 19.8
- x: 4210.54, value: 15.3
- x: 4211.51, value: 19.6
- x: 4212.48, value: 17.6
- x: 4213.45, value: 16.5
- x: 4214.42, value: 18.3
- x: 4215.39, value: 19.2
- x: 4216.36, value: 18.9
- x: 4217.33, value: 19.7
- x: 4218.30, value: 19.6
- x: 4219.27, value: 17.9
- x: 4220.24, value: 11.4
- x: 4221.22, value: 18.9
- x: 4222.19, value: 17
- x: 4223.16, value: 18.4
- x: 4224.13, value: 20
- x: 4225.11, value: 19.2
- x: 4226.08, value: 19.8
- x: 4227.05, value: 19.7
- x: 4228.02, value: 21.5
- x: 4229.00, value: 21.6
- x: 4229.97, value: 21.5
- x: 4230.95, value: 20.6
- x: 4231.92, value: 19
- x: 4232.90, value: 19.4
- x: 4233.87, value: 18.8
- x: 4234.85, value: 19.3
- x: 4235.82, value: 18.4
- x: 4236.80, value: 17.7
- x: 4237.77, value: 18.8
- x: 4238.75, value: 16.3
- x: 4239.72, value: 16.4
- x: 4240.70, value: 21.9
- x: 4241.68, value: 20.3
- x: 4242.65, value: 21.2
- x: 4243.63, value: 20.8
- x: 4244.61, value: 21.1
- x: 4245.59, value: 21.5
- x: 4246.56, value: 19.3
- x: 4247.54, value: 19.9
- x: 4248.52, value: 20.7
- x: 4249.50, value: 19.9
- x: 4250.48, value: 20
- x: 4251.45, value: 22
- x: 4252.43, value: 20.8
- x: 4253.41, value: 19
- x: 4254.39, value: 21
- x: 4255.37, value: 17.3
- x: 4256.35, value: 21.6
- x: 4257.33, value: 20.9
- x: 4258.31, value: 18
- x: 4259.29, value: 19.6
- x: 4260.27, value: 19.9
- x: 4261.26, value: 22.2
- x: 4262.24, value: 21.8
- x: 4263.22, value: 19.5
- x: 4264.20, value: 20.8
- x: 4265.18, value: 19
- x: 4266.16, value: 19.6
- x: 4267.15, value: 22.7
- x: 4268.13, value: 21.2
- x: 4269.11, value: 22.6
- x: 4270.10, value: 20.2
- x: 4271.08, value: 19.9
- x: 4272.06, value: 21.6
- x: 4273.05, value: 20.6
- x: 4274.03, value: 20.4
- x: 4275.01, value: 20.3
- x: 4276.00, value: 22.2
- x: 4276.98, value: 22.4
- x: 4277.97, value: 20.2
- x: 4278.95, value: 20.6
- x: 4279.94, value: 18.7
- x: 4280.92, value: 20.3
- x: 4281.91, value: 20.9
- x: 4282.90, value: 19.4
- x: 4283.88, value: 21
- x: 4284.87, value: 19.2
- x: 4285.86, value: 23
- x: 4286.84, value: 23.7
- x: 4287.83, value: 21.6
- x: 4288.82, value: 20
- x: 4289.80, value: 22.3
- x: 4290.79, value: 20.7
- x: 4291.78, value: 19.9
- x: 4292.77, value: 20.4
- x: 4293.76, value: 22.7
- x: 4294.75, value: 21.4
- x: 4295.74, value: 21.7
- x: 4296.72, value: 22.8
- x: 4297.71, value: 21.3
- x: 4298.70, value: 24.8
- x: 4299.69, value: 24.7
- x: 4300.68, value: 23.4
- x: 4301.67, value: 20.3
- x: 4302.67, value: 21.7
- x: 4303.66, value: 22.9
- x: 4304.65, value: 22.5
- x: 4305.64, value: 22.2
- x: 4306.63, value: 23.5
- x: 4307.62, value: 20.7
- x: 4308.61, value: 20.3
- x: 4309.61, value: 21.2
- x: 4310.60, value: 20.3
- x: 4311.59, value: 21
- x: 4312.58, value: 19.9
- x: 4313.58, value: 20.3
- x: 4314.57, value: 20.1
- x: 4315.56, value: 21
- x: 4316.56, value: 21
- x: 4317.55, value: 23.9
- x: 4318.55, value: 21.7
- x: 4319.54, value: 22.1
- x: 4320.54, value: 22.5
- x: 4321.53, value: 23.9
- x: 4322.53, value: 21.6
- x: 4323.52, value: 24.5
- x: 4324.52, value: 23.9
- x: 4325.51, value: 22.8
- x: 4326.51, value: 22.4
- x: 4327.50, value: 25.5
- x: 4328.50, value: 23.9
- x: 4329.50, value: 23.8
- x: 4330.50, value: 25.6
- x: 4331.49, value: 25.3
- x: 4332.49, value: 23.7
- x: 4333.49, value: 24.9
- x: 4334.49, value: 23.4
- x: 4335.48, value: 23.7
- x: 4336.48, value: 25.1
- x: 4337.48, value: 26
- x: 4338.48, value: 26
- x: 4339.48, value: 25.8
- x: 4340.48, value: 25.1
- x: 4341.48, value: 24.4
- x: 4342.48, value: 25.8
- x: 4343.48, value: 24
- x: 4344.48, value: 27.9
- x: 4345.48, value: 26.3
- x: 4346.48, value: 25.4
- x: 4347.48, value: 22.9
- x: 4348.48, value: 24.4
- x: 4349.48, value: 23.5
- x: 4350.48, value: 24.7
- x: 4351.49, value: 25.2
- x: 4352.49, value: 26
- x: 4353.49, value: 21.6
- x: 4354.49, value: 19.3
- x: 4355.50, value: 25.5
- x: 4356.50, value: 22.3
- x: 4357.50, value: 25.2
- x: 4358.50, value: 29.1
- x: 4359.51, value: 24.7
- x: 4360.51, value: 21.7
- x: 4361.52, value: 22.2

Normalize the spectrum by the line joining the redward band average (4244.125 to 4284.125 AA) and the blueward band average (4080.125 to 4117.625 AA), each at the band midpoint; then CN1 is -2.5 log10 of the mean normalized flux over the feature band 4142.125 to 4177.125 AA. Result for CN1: 0.09 mag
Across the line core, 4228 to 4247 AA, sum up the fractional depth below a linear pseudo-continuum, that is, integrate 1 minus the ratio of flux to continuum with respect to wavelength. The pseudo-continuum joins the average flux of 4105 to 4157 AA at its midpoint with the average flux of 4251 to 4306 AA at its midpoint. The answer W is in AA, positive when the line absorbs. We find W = 1.3 AA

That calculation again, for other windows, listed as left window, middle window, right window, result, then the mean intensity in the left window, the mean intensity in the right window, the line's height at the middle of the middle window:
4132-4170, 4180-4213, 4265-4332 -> 3.6 AA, 20.6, 21.8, 21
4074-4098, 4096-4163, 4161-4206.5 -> -2.5 AA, 22.2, 18.6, 20.6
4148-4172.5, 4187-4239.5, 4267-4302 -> 4.4 AA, 19.7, 21.4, 20.4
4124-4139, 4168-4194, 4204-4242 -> 1.9 AA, 21.1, 19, 20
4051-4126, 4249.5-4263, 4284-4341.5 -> 1.3 AA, 22.1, 22.6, 22.5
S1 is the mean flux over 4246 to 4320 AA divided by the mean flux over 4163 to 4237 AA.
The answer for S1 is 1.12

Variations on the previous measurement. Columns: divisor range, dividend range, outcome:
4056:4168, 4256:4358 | 1.04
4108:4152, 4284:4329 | 1.02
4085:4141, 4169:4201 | 0.85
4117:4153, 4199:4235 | 0.90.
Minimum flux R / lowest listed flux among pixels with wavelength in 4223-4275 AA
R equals 16.3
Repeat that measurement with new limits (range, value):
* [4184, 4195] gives 14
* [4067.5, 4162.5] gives 12.5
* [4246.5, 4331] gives 17.3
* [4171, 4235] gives 11.4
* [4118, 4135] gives 18.8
